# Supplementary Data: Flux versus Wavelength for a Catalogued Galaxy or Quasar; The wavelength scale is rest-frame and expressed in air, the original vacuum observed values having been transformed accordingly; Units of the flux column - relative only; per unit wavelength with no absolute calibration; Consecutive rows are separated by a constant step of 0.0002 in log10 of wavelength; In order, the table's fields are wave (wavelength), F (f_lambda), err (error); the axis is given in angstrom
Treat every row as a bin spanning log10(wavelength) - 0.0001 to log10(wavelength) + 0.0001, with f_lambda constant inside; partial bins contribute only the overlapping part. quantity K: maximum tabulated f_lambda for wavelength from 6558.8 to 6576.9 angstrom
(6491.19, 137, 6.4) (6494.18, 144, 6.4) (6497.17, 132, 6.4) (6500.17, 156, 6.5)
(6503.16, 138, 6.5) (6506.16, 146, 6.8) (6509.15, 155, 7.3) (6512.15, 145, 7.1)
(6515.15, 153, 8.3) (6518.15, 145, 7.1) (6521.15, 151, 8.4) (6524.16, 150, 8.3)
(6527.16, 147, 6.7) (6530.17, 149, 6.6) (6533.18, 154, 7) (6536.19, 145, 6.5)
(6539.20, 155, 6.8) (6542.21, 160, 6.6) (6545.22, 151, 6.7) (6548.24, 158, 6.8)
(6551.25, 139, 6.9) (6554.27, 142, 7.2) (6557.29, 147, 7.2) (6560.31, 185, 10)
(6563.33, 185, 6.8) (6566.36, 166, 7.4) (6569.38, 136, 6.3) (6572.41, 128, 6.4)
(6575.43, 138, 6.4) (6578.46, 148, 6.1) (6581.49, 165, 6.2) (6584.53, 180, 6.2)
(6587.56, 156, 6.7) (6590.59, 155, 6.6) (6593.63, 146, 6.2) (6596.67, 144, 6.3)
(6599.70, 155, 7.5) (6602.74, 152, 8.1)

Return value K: 185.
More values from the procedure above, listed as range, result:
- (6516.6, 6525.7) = 151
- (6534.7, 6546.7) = 160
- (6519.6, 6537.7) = 154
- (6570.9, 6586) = 180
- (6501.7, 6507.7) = 146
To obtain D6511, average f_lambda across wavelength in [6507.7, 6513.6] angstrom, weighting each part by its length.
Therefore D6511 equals 150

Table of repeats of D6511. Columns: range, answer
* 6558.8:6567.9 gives 179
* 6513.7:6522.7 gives 150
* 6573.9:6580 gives 143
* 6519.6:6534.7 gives 150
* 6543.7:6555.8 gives 148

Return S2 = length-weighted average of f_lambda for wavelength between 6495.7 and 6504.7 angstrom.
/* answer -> 142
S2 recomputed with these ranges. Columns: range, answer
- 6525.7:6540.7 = 150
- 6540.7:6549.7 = 156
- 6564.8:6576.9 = 142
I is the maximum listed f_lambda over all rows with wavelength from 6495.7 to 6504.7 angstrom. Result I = 156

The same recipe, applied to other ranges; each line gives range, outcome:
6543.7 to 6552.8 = 158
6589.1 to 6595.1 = 155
